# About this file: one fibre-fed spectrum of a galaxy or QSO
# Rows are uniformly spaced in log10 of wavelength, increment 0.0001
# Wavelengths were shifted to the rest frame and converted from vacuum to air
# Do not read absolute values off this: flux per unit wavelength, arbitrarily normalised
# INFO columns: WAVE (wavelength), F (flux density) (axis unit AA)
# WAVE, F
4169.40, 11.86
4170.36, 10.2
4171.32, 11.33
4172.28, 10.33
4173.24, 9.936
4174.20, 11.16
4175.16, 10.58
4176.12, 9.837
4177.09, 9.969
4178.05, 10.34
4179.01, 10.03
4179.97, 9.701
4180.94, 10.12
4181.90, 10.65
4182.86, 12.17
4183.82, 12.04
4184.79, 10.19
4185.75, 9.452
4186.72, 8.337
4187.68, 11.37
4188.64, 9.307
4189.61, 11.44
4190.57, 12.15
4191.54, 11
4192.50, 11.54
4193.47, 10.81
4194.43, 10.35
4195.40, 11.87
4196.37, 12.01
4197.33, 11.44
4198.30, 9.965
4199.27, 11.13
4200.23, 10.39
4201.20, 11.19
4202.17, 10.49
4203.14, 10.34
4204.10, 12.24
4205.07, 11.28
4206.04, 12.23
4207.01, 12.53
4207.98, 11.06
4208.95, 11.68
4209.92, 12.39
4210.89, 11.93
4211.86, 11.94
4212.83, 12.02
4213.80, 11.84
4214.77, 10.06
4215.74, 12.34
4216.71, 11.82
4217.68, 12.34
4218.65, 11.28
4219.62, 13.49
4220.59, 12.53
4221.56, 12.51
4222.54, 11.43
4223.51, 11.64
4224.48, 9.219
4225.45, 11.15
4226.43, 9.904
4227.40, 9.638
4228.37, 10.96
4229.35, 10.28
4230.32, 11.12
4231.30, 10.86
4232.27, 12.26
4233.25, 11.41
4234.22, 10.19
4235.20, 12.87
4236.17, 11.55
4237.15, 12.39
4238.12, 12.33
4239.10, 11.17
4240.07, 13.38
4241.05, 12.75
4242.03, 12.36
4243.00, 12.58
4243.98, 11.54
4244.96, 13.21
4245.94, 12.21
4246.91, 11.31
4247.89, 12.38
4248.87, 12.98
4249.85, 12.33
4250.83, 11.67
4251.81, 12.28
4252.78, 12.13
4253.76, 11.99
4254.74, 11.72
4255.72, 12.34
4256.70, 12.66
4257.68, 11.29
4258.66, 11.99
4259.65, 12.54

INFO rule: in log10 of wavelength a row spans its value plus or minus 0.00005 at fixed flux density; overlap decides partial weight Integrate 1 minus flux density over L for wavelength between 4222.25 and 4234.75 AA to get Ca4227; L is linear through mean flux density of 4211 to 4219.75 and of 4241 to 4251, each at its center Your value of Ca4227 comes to 1.3 AA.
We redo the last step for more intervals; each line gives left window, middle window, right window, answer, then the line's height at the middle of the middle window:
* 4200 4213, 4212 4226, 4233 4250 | 0.10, 11.8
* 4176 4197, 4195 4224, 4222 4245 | -1.50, 11.1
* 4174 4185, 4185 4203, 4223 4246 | 0.07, 10.8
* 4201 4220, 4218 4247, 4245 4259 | 0.69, 11.9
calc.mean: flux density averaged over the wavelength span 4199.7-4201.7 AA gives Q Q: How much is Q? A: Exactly 10.8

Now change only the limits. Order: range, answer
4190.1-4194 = 11.4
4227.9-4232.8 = 11.1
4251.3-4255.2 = 12.1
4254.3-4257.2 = 12.2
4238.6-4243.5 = 12.4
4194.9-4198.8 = 11.3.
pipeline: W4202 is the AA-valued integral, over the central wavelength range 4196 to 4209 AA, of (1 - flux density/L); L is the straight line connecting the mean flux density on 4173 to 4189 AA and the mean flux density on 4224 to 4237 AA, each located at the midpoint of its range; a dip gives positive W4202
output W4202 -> -0.8 AA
